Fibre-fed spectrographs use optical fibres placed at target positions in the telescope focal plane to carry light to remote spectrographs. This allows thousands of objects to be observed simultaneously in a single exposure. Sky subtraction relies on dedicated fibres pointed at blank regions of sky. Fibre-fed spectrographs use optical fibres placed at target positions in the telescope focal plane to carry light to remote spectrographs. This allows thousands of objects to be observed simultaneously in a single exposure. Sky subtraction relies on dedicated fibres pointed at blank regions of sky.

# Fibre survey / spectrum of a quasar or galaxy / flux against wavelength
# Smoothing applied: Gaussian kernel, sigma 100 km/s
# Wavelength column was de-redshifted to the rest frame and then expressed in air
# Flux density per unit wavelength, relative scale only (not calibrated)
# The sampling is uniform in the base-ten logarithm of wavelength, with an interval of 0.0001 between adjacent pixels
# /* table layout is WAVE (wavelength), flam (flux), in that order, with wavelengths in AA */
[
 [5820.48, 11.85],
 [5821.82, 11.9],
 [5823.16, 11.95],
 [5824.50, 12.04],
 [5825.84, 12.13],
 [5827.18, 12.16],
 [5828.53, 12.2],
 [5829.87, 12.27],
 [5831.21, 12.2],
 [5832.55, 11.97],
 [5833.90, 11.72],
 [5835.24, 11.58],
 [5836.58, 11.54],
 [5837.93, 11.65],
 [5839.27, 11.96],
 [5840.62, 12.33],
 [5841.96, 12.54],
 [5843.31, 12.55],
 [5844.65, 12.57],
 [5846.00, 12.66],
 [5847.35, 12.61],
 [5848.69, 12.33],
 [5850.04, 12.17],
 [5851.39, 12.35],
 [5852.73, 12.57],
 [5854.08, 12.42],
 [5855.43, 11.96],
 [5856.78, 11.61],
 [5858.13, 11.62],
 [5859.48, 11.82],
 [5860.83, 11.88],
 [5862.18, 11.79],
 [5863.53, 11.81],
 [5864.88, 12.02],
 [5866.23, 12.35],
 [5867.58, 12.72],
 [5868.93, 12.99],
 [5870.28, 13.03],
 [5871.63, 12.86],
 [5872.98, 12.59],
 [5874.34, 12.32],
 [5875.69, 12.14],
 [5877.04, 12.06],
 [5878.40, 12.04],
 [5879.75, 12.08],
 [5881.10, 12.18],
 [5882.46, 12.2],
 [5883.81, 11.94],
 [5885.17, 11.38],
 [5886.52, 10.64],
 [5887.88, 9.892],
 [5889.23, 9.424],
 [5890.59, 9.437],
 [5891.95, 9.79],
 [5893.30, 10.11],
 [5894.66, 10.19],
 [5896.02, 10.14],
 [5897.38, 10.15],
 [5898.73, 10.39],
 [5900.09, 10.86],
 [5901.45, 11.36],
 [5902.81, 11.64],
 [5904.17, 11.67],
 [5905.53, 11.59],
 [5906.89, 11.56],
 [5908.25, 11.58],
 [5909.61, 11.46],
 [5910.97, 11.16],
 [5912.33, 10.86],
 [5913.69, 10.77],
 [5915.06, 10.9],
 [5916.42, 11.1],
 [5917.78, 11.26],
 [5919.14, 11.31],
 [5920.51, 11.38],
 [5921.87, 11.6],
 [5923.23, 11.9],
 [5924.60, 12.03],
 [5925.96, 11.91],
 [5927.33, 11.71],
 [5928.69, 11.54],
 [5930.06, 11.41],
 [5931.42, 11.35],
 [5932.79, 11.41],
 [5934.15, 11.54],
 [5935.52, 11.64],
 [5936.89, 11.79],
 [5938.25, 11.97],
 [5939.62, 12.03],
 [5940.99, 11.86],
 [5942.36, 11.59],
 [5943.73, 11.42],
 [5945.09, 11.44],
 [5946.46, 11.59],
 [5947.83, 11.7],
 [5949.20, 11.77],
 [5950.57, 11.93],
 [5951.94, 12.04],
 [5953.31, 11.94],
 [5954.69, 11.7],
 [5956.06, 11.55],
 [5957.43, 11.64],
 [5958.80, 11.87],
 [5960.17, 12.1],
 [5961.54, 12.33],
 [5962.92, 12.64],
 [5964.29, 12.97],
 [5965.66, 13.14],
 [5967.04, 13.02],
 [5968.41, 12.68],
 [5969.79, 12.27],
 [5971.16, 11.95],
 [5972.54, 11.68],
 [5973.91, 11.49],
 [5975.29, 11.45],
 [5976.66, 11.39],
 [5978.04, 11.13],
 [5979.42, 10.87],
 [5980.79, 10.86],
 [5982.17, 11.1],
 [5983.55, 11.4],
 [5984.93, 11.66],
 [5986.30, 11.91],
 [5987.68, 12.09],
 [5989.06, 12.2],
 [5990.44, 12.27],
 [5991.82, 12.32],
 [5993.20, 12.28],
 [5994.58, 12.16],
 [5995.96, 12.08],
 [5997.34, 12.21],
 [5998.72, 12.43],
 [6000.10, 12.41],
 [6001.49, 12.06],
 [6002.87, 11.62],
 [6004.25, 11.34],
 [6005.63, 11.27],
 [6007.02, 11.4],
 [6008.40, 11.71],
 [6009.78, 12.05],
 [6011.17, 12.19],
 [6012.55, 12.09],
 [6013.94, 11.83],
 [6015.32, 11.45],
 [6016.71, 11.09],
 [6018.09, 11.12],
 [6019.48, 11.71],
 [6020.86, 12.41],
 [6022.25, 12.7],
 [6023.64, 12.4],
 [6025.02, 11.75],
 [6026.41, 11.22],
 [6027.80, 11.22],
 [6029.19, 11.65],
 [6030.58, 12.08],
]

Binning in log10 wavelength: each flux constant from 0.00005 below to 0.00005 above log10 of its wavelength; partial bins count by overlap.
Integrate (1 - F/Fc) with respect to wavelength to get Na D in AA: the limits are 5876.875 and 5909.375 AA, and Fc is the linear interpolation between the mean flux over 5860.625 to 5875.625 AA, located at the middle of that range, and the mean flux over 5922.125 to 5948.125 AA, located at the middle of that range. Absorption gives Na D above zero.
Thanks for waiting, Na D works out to 3.0 AA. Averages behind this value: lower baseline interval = 12.4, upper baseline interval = 11.7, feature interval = 11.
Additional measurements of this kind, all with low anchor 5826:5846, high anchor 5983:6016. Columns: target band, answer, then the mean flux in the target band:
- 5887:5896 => 1.6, 9.85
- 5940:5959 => 0.4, 11.7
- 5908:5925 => 1.0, 11.3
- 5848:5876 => -0.4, 12.3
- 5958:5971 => -0.6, 12.5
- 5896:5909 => 1.0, 11.1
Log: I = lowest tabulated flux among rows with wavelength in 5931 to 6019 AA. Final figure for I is 10.86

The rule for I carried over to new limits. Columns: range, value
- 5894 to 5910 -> 10.14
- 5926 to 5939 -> 11.35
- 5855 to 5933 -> 9.424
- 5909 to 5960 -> 10.77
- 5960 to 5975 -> 11.49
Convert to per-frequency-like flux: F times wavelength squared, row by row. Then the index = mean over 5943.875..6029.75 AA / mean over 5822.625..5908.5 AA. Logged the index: 1.1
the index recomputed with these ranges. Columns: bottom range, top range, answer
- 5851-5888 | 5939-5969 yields 1.03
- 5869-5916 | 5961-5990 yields 1.09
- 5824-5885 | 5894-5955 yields 0.96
